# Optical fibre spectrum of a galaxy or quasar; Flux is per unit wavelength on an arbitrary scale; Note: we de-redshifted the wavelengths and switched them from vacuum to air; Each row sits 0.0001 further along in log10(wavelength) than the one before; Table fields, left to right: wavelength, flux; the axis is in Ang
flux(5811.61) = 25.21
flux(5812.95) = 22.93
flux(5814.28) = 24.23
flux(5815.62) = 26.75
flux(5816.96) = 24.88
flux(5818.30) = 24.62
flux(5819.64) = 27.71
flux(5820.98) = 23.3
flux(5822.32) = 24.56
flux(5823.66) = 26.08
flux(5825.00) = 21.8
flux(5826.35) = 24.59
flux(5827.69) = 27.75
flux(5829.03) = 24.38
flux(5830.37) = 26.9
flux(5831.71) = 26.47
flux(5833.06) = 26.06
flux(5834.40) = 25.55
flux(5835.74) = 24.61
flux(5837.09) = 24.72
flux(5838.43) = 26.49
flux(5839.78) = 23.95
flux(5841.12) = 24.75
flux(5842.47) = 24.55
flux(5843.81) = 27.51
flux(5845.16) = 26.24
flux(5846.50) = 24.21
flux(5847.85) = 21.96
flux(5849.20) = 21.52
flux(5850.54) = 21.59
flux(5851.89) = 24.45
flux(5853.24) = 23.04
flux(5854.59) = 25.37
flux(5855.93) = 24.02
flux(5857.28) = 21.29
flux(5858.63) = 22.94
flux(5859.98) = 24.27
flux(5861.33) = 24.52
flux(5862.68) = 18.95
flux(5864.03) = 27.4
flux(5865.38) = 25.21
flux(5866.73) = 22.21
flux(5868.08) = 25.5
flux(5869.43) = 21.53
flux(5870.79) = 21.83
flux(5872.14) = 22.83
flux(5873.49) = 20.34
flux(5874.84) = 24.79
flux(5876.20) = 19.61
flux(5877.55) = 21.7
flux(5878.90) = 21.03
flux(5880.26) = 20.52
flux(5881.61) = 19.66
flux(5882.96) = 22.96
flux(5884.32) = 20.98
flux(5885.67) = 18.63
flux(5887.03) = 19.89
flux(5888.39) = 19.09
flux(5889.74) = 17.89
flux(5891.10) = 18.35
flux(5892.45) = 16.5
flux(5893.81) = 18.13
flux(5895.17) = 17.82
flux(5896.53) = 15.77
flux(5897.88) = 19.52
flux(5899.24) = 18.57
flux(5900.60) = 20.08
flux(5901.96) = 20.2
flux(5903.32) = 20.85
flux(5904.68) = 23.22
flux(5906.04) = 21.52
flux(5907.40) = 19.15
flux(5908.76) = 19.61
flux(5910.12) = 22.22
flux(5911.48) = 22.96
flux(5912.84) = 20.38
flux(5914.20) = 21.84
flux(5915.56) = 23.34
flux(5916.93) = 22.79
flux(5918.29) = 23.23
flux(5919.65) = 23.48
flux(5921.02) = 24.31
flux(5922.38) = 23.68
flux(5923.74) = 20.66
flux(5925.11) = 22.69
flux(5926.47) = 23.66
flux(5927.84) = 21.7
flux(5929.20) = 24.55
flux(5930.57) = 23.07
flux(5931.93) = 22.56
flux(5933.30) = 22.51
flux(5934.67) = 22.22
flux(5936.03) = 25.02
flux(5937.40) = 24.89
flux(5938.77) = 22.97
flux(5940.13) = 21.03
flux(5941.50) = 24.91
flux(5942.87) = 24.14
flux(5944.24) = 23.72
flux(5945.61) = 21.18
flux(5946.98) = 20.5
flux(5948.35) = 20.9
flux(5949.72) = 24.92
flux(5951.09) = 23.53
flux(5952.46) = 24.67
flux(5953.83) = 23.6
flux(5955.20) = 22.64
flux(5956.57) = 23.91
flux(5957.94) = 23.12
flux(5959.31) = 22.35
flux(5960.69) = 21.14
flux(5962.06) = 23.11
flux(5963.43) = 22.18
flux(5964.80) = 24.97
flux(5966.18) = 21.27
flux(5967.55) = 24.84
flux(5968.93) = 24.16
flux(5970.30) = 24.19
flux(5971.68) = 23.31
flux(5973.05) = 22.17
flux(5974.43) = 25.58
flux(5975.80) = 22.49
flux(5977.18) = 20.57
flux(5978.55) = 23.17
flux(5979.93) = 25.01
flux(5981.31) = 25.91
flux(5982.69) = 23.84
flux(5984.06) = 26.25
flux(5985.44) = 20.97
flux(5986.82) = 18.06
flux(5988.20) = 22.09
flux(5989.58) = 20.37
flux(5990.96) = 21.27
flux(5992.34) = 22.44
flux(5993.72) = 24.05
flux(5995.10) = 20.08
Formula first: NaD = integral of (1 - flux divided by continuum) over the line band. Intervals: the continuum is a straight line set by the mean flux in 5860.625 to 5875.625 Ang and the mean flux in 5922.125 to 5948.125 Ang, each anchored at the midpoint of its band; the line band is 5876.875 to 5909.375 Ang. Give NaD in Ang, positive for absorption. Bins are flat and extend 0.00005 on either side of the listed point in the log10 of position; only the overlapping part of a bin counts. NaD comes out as 4.80 Ang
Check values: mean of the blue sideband 23.2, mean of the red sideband 22.9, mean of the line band 19.7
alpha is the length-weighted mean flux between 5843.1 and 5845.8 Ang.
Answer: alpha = 26.9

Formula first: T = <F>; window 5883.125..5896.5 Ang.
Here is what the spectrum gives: 18.6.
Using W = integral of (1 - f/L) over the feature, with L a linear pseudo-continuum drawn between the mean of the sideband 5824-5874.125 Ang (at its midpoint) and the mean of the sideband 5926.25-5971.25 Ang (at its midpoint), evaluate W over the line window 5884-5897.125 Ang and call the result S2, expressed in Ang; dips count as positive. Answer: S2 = 3.0 Ang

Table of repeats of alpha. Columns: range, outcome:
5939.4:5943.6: 23.4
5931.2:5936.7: 23.1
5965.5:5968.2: 23.1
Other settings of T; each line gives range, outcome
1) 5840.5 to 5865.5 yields 23.9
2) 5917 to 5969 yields 23.1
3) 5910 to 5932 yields 22.8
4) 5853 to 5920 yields 21.3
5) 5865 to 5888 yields 21.6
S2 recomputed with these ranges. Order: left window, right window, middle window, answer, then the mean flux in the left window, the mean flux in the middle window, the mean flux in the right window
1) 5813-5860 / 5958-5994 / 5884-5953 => 5.9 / 24.6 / 21.6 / 22.9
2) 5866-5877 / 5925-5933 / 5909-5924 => 0.2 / 22.3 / 22.6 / 23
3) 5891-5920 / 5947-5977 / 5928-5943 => -1.0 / 20.4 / 23.4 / 23.2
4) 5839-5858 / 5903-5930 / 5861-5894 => 2.9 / 23.9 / 21.2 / 22.3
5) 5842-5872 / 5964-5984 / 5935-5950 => 0.4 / 23.6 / 23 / 23.8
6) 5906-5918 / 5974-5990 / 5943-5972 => -0.9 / 21.6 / 23.1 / 22.9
